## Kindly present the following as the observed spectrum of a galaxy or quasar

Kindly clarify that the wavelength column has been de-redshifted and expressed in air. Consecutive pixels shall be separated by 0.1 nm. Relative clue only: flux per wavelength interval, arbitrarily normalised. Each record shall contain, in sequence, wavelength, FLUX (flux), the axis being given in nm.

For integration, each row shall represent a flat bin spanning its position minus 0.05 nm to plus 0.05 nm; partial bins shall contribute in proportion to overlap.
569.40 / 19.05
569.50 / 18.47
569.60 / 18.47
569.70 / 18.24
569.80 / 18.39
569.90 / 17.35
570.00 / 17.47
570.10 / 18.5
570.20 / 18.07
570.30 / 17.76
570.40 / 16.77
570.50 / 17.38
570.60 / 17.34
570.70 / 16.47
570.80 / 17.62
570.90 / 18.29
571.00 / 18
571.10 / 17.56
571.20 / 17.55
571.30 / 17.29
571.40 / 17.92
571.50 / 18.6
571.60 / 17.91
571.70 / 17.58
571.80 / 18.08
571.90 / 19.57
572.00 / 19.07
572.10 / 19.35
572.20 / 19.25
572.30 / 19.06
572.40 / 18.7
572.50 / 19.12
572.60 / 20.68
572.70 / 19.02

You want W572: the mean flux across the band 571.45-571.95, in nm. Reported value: 18.3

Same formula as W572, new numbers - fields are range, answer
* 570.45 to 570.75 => 17.1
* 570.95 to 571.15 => 17.8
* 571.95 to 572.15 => 19.2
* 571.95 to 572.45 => 19.1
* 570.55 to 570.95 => 17.4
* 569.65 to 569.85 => 18.3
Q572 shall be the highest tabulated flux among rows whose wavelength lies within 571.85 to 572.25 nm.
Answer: 19.57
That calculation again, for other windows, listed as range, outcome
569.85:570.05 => 17.47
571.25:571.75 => 18.6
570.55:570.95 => 18.29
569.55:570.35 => 18.5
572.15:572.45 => 19.25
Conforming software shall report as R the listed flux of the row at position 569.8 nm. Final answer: 18.39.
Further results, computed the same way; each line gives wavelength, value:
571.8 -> 18.08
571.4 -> 17.92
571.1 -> 17.56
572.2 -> 19.25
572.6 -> 20.68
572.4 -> 18.7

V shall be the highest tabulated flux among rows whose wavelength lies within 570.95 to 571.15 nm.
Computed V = 18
